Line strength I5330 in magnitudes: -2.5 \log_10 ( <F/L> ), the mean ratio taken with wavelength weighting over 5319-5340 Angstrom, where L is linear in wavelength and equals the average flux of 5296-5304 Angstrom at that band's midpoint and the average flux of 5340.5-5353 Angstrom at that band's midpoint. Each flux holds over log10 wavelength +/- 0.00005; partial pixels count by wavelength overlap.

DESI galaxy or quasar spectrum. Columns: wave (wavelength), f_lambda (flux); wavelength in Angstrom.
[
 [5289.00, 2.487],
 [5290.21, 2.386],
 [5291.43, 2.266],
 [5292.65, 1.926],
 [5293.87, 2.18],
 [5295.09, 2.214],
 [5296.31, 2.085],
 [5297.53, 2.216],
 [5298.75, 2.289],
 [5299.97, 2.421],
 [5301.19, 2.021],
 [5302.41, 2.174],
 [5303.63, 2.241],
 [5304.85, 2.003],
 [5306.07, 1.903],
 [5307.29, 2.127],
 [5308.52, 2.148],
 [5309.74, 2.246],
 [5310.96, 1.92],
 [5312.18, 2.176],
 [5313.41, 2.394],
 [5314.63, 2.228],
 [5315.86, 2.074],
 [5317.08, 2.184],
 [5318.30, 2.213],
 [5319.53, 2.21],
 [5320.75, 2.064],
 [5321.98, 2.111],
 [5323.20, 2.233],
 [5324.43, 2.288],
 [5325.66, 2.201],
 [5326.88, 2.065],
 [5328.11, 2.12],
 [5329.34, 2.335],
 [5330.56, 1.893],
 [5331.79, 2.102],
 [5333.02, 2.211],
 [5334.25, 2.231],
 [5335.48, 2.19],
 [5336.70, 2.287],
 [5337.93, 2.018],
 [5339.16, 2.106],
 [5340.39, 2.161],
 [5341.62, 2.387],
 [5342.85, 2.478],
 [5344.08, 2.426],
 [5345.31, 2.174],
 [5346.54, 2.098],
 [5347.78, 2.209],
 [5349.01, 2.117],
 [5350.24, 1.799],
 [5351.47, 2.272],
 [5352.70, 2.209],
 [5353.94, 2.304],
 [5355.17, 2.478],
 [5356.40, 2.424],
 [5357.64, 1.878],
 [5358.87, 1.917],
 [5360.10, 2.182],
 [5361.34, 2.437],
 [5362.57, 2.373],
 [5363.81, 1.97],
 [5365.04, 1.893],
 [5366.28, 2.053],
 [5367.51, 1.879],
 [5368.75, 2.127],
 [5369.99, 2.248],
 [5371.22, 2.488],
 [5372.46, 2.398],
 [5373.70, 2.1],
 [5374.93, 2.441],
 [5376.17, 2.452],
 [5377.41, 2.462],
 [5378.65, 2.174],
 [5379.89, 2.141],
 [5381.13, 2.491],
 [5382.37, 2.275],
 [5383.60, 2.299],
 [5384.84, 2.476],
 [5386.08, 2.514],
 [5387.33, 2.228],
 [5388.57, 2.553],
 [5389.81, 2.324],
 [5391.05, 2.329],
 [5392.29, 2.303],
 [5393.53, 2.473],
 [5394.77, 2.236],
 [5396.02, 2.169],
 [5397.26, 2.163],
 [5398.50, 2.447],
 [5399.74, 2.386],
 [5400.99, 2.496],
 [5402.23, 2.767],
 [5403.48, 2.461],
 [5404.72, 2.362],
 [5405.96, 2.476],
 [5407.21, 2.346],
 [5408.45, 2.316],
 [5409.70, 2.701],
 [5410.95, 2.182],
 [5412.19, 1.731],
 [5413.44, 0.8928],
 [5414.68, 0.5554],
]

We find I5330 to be 0.028 mag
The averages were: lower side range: 2.21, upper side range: 2.21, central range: 2.16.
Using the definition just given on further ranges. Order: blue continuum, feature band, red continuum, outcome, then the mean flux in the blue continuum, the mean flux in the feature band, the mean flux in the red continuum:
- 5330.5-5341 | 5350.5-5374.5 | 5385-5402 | 0.03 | 2.15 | 2.19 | 2.37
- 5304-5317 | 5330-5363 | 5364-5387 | 0.00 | 2.13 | 2.2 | 2.27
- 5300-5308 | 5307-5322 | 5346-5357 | -0.02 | 2.1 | 2.16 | 2.21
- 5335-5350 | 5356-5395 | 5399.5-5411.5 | 0.03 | 2.21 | 2.27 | 2.45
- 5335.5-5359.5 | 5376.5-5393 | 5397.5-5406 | 0.02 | 2.2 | 2.35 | 2.47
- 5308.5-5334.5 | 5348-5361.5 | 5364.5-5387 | 0.03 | 2.17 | 2.18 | 2.27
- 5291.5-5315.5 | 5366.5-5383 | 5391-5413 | 0.01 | 2.15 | 2.28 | 2.34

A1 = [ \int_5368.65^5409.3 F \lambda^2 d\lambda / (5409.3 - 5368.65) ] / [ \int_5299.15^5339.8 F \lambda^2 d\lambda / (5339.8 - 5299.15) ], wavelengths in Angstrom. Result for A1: 1.1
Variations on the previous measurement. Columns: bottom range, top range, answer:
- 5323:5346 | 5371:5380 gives 1.08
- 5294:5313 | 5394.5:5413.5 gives 1.11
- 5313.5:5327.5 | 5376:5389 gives 1.11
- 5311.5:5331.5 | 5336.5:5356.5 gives 1.03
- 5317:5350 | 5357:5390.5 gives 1.05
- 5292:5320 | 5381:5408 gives 1.14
